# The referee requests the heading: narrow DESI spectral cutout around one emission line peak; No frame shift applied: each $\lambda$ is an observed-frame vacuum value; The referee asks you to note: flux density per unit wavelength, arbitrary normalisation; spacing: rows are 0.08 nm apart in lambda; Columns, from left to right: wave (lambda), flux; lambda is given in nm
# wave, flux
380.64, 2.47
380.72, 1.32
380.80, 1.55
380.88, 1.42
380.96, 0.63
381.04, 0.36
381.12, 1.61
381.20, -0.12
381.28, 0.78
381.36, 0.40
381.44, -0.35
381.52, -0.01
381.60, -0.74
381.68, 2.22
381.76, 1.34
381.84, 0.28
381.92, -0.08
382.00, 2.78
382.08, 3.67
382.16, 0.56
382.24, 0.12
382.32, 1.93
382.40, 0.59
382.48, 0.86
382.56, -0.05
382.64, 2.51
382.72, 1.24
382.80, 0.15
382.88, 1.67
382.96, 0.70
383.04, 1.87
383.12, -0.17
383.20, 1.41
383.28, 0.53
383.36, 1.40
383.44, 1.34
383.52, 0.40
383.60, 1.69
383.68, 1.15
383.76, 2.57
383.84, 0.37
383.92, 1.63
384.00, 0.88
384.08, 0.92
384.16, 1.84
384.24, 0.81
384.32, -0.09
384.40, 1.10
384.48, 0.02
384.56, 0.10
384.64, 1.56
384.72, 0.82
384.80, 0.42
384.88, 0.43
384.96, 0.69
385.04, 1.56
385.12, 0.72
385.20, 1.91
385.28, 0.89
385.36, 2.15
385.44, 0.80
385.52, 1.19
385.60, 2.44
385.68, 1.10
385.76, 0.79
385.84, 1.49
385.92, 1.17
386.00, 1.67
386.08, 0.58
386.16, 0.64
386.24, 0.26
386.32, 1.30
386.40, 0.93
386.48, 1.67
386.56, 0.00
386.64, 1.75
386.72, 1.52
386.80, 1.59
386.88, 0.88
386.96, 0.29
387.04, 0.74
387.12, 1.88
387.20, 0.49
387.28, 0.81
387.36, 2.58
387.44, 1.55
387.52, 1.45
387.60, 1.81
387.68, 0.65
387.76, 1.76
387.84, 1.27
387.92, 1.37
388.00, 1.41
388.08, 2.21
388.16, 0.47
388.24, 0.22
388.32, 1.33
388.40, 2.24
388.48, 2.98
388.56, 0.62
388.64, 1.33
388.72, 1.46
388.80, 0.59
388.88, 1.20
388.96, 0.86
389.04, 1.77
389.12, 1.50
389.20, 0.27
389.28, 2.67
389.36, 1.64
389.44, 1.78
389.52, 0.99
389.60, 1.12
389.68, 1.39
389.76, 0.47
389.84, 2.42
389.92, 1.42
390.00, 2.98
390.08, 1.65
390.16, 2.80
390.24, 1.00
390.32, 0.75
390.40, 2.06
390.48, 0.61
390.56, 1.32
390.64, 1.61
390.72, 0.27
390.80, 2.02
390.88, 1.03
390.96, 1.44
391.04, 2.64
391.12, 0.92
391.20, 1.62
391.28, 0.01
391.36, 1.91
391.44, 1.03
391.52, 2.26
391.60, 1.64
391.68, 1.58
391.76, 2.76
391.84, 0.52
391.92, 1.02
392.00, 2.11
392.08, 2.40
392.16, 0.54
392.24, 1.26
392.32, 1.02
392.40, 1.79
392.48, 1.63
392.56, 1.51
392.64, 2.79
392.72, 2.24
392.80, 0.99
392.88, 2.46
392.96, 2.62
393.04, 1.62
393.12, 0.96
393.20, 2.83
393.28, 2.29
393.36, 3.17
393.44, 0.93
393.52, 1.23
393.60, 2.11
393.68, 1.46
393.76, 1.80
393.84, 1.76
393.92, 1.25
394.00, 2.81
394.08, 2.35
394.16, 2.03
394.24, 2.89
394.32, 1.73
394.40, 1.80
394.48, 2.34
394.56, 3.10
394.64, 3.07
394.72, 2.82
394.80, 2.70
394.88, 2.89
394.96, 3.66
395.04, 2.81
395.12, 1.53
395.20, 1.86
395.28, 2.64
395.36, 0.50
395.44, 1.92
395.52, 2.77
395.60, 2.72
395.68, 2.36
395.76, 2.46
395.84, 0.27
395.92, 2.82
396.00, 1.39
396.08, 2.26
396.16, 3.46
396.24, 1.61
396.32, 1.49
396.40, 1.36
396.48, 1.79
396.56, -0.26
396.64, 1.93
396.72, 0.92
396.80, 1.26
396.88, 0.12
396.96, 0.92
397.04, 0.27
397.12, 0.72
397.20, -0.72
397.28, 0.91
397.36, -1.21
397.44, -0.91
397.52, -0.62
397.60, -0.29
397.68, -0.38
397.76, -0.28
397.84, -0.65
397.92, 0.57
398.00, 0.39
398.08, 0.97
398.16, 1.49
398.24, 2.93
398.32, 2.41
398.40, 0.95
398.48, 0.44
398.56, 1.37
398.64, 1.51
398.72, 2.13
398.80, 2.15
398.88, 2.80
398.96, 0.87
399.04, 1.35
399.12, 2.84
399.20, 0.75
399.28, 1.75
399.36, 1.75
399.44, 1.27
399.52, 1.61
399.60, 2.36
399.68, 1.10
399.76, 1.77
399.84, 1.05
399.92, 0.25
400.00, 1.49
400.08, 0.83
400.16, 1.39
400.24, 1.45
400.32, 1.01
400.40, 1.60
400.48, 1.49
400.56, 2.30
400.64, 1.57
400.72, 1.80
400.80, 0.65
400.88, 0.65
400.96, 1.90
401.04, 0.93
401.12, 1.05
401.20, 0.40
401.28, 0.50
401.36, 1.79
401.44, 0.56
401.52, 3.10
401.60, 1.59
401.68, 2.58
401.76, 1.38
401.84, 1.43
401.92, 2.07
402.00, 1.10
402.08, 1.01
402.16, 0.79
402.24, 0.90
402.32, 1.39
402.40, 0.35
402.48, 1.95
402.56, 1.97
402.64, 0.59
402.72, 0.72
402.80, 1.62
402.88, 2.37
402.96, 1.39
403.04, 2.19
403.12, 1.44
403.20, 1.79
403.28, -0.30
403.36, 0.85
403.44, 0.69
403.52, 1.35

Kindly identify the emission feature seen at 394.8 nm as C IV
